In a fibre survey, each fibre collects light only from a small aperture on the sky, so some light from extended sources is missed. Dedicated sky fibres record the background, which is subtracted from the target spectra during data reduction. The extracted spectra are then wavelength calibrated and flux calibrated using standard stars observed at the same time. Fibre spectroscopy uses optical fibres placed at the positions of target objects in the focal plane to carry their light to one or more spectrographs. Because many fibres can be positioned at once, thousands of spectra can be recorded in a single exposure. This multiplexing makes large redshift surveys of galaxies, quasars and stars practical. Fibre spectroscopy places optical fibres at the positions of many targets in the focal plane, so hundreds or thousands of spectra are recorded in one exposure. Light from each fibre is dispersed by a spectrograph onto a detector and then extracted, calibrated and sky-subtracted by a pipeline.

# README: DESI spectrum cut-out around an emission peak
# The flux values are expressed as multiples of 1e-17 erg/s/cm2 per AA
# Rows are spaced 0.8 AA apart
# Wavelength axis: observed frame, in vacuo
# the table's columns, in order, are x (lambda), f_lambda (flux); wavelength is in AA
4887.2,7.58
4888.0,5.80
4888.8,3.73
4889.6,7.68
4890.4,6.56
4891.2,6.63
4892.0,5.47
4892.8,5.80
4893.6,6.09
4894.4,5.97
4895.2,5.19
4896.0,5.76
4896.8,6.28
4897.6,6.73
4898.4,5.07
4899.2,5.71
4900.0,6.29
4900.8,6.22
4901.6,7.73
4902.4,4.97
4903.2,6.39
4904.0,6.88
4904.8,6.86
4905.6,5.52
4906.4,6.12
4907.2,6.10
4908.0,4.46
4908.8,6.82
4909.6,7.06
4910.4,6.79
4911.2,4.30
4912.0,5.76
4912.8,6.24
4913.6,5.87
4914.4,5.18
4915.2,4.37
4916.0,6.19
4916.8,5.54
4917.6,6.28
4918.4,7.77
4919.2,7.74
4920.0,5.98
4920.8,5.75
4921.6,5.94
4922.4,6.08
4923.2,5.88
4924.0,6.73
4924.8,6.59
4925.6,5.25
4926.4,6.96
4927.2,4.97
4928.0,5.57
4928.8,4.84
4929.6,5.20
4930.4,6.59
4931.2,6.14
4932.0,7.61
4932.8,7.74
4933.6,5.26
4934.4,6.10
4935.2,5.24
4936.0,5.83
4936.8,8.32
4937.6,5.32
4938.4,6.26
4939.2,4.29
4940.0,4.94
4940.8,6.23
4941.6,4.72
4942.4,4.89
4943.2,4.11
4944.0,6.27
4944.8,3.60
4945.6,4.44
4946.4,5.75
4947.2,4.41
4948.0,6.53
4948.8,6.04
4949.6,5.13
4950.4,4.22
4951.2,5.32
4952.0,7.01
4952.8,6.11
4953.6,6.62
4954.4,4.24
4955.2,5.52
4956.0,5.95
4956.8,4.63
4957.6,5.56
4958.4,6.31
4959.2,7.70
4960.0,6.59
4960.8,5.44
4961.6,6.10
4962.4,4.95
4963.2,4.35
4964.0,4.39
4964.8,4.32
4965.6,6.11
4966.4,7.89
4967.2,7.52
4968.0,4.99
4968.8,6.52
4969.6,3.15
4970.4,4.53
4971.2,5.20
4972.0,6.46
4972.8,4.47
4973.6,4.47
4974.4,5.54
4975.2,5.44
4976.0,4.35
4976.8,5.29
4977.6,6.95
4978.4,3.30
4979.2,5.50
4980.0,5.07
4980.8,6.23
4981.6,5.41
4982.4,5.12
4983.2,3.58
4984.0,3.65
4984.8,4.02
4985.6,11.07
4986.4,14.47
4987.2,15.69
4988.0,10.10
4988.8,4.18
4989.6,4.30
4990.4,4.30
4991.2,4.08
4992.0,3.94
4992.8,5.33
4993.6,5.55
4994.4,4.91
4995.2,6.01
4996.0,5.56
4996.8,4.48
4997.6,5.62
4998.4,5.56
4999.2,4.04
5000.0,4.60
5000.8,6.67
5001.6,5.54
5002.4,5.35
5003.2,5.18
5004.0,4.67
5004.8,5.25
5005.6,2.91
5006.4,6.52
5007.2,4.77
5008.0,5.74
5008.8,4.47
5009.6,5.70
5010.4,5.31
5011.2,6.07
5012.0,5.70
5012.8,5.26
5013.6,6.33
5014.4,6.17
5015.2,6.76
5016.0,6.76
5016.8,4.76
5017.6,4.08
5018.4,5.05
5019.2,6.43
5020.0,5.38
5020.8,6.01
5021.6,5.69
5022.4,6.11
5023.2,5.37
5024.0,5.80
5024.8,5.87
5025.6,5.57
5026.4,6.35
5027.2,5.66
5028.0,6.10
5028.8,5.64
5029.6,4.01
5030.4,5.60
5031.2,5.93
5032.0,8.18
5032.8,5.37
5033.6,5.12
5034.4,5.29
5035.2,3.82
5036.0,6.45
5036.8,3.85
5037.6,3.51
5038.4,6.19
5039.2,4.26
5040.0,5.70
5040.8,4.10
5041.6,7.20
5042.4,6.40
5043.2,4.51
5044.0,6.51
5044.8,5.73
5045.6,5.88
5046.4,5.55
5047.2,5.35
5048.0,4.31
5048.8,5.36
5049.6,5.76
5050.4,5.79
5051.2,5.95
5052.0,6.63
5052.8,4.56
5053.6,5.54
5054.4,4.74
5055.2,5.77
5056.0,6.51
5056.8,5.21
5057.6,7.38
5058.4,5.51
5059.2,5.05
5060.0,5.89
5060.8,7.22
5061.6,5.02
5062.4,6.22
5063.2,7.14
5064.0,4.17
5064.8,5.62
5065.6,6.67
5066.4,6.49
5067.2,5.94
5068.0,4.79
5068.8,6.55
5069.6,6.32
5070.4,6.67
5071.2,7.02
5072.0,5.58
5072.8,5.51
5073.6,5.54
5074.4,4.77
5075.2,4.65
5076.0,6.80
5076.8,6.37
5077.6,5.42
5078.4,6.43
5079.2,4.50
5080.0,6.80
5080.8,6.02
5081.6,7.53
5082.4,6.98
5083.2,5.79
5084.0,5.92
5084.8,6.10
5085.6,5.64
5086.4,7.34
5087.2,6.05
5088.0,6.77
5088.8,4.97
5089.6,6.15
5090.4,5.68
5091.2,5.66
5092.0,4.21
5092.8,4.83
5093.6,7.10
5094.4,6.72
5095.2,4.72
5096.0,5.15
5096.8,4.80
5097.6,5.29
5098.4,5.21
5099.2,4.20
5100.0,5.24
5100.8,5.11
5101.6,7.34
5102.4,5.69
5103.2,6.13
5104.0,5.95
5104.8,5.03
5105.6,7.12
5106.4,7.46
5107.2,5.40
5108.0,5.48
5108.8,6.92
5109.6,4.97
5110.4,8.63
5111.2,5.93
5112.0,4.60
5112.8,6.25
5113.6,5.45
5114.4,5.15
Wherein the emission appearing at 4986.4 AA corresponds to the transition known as Hgamma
